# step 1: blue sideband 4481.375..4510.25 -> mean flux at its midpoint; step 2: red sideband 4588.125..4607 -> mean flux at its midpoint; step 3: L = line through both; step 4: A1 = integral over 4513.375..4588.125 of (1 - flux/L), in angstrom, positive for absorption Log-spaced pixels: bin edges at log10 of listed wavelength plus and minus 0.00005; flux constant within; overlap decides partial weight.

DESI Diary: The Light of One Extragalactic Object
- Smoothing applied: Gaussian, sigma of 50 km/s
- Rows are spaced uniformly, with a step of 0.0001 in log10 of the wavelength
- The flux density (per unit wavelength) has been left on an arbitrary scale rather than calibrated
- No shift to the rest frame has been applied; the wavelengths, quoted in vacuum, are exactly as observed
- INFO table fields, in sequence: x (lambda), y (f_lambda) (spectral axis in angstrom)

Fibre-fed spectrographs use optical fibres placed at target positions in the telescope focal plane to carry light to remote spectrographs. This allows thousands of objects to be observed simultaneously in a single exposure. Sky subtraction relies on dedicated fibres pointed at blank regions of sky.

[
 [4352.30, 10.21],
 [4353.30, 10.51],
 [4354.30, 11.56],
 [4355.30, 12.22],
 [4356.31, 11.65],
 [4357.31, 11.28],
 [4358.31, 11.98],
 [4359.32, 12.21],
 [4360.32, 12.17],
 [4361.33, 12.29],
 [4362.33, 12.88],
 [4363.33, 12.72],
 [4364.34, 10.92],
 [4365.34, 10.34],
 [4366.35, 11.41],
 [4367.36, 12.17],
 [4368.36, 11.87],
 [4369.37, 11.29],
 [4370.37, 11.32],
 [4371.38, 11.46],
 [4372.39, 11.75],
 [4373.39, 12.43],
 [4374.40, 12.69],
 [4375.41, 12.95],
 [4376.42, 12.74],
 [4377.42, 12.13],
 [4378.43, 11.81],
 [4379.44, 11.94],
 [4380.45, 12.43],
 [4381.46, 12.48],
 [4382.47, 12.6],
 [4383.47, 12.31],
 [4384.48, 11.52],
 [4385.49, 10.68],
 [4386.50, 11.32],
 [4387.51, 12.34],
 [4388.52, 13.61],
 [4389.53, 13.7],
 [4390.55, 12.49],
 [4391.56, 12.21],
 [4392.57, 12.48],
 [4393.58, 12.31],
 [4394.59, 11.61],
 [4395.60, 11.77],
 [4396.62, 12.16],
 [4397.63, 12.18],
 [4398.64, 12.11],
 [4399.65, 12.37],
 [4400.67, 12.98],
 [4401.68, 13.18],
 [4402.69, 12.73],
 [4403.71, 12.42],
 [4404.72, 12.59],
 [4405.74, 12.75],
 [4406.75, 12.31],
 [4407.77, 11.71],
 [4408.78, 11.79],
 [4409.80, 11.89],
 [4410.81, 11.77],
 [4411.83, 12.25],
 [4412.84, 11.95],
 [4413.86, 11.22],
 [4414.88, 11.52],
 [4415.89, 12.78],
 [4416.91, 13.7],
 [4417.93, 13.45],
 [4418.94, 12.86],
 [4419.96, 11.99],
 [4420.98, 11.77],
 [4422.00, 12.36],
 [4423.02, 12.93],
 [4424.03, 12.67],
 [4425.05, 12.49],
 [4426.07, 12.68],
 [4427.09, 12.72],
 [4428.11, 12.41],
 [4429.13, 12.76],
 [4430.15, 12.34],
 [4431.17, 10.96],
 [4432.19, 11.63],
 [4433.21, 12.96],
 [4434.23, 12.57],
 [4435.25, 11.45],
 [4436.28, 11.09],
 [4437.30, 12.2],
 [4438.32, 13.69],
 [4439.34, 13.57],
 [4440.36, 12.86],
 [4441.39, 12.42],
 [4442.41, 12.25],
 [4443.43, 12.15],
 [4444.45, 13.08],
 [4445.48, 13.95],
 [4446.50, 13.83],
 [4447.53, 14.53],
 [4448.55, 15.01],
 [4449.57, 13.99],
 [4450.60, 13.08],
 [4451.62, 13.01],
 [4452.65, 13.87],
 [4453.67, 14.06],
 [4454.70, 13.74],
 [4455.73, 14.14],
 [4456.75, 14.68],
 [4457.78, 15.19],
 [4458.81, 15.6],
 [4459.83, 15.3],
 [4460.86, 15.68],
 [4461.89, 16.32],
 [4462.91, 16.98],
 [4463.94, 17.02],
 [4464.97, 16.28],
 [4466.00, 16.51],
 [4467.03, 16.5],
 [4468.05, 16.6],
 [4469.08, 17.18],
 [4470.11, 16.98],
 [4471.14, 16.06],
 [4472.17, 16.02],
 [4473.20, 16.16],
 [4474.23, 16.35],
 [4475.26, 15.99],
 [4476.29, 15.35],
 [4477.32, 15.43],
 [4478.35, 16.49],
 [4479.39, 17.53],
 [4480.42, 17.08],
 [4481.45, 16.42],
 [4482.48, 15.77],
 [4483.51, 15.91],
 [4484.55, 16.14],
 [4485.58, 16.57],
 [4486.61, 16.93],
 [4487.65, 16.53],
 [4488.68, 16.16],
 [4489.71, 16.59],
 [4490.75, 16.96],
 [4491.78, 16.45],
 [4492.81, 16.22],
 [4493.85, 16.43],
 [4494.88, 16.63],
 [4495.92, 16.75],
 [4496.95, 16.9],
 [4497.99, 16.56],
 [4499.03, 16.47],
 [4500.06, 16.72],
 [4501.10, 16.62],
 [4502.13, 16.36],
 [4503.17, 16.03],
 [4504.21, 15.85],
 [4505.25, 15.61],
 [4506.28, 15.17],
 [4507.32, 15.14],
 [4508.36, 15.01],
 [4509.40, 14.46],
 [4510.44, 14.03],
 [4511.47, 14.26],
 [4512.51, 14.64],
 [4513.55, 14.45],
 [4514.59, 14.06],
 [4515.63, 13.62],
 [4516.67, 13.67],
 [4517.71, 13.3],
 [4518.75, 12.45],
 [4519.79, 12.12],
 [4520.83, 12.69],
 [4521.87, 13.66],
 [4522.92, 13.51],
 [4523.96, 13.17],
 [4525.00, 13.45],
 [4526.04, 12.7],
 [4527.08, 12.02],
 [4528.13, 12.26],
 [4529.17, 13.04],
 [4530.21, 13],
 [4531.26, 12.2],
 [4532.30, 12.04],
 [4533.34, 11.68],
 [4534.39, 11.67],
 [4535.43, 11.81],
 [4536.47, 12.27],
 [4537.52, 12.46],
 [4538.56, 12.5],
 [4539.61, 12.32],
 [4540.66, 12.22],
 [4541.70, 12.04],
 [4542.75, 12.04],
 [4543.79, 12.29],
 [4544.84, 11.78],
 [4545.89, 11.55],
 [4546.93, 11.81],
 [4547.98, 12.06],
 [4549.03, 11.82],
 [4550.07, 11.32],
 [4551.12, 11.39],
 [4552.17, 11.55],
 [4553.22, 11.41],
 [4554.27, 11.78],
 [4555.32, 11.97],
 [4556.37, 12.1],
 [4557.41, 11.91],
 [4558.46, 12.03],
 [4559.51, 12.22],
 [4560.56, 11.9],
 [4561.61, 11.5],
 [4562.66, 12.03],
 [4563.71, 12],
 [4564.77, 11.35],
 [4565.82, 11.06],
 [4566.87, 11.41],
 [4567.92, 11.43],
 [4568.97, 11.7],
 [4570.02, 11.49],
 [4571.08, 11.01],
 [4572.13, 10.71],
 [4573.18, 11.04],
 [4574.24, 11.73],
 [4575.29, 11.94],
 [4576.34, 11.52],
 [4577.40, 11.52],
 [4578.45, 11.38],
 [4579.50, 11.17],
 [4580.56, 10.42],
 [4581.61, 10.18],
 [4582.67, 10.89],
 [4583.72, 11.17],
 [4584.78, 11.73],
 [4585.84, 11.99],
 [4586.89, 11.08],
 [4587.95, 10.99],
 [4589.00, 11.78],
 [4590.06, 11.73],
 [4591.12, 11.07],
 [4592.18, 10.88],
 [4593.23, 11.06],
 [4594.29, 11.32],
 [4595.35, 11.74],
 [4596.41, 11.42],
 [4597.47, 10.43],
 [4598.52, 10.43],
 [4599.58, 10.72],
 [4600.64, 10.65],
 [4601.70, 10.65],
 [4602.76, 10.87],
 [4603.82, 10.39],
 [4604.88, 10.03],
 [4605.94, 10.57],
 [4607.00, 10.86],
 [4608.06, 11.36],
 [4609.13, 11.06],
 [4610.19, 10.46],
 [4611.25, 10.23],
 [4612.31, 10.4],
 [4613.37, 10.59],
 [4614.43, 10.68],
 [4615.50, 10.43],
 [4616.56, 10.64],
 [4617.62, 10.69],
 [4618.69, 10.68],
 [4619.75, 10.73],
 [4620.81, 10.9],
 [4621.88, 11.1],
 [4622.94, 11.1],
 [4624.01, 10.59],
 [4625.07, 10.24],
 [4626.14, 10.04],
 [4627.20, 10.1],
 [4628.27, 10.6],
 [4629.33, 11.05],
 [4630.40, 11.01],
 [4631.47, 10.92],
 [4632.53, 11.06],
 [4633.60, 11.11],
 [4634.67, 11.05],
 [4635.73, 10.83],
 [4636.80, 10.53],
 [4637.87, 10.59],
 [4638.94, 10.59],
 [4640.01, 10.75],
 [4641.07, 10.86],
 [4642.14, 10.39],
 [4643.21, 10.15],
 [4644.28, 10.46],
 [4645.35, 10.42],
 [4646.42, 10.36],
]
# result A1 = 7.4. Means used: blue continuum 16.2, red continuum 10.9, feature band 12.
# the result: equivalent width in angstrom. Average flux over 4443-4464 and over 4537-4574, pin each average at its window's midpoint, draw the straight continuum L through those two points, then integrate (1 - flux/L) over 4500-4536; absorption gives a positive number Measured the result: -2.7 angstrom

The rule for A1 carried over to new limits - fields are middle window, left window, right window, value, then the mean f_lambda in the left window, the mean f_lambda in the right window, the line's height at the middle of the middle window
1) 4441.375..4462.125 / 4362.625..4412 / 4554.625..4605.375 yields -3.93 angstrom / 12.1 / 11.3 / 11.9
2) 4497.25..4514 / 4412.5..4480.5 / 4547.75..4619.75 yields -3.50 angstrom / 14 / 11.2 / 12.8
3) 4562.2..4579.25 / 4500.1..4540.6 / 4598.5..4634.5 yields 0.86 angstrom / 13.6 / 10.7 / 12.1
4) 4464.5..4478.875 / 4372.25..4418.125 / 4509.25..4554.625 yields -4.40 angstrom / 12.3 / 12.6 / 12.5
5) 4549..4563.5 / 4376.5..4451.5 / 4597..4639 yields -0.73 angstrom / 12.5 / 10.7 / 11.2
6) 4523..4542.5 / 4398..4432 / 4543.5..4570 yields -0.93 angstrom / 12.4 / 11.7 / 11.8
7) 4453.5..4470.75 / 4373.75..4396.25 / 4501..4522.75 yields -2.91 angstrom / 12.3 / 14.4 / 13.6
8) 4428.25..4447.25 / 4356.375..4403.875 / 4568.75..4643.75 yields -1.20 angstrom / 12.1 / 10.9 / 11.8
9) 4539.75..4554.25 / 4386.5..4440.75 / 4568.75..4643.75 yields -0.57 angstrom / 12.4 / 10.9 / 11.4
